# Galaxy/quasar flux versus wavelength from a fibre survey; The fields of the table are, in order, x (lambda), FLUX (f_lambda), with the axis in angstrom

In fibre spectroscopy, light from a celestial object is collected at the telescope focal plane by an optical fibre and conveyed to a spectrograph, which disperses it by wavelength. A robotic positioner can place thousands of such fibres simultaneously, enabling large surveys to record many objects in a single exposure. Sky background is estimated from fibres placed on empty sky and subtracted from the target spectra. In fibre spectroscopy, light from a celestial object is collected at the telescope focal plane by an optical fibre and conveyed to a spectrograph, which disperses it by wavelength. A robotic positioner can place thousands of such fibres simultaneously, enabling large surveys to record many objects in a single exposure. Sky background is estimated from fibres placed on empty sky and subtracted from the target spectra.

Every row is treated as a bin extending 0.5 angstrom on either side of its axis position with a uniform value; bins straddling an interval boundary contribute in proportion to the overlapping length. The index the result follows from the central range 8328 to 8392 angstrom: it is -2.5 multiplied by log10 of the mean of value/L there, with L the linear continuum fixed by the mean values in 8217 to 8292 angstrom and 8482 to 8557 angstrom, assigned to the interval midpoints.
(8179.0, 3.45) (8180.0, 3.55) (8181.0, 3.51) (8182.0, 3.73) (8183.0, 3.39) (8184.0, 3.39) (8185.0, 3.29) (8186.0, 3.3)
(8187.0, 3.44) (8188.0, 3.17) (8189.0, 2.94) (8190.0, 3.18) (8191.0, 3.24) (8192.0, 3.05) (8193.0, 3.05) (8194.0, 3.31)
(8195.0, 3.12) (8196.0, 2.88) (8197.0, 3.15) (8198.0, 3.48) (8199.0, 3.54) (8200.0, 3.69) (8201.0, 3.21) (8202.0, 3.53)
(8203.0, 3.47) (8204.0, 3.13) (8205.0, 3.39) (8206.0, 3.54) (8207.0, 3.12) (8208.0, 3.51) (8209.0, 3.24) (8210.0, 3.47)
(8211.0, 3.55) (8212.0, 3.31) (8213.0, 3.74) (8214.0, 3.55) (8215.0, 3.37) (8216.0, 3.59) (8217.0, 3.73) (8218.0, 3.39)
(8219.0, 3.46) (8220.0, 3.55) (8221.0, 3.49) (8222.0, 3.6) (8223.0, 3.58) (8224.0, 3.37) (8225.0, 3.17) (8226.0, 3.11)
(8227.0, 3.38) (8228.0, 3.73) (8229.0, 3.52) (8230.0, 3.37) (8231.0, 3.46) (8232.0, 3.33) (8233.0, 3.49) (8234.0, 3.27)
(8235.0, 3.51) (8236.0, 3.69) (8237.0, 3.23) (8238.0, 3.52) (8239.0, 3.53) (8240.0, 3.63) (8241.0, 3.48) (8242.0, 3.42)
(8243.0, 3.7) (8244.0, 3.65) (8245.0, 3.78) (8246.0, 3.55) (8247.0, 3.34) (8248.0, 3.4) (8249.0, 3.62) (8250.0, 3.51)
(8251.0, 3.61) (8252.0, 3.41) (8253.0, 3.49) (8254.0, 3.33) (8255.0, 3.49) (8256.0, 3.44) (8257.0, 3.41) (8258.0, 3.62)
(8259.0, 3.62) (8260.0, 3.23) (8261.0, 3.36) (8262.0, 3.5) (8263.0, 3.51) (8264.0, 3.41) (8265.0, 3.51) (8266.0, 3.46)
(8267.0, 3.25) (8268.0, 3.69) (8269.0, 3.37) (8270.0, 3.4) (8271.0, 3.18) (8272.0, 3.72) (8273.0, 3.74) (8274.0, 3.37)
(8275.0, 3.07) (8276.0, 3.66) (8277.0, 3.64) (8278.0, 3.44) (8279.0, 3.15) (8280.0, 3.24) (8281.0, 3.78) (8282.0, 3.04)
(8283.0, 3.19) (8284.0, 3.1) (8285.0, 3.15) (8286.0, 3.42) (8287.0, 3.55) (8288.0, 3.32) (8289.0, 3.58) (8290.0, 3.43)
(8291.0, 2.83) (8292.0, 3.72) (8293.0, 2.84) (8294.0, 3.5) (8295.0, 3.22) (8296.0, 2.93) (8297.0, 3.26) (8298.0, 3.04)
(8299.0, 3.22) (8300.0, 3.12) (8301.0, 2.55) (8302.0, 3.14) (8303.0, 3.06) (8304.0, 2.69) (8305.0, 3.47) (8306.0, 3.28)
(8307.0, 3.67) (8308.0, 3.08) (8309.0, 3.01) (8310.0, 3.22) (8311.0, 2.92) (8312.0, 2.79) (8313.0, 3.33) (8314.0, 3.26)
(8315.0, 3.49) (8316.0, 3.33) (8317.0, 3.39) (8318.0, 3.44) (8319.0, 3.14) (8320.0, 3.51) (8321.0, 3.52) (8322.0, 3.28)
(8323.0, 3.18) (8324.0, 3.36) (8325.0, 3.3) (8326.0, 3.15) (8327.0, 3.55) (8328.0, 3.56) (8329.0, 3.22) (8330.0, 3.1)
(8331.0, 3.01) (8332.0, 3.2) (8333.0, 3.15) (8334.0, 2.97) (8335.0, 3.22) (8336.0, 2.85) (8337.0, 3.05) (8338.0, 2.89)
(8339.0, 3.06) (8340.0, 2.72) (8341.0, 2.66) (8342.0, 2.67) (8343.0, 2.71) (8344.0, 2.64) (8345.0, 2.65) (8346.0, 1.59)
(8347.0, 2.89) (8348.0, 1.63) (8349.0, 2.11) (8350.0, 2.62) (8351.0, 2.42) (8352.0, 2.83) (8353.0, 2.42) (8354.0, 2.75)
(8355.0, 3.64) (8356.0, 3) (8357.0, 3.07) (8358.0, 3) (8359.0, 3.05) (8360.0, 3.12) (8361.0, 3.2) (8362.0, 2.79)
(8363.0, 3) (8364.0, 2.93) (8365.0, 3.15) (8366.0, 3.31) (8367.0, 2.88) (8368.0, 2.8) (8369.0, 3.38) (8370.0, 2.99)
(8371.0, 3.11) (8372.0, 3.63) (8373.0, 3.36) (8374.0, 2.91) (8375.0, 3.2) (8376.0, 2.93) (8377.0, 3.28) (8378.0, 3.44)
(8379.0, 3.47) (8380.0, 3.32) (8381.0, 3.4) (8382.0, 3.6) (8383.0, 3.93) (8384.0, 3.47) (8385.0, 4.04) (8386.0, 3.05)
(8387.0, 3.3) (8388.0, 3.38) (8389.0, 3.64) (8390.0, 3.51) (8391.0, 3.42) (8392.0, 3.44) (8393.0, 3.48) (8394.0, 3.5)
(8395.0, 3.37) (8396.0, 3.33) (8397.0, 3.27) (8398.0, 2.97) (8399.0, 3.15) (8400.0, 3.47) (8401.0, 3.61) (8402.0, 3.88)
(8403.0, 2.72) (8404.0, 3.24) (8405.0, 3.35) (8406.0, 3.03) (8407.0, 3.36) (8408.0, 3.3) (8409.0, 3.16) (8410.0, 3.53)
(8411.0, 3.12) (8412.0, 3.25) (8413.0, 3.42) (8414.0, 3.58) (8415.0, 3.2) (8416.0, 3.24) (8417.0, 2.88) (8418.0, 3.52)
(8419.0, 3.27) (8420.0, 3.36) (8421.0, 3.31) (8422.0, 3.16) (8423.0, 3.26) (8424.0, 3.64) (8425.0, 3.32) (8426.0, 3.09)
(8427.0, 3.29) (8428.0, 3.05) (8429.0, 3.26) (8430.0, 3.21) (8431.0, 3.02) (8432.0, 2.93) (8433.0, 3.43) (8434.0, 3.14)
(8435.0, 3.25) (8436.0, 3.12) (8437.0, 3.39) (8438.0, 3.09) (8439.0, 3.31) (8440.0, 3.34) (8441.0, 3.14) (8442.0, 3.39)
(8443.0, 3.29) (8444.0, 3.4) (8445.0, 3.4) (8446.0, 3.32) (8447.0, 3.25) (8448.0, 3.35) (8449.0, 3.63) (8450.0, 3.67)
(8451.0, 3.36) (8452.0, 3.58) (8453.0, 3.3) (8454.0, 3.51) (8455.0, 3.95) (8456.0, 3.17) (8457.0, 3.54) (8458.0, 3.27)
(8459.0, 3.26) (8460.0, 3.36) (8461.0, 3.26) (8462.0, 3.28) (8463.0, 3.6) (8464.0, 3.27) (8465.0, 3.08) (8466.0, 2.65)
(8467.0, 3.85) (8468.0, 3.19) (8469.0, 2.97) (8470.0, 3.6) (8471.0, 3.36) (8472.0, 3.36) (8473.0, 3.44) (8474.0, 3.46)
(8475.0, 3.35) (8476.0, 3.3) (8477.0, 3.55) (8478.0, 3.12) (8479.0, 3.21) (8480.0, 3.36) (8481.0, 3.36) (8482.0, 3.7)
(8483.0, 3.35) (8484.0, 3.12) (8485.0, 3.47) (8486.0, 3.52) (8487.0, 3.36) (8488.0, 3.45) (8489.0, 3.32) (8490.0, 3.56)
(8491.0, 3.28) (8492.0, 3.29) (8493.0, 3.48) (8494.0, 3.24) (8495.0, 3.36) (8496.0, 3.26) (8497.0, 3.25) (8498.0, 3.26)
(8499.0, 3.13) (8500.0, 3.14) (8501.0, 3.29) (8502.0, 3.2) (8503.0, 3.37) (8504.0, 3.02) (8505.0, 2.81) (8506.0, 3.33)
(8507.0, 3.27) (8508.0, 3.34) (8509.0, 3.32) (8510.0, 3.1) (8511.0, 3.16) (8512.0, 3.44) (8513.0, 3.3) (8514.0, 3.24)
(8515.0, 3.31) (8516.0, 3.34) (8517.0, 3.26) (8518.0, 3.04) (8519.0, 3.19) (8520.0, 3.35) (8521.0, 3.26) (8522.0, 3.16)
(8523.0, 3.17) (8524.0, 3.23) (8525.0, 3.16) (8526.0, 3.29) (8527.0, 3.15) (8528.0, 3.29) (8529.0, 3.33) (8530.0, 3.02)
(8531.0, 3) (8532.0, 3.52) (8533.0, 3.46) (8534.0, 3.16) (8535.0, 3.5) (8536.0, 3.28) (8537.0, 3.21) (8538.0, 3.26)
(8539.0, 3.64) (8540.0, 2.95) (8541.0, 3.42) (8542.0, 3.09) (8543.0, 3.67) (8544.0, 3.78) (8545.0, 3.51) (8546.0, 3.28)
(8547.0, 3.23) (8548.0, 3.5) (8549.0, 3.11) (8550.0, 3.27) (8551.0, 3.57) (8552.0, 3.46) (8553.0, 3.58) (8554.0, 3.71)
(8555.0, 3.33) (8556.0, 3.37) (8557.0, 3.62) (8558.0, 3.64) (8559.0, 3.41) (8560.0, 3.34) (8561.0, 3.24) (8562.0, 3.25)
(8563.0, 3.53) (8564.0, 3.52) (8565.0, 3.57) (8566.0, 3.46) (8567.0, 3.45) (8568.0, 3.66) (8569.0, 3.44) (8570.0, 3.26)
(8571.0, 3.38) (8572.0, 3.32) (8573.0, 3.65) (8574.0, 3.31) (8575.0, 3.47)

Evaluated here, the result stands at 0.114 mag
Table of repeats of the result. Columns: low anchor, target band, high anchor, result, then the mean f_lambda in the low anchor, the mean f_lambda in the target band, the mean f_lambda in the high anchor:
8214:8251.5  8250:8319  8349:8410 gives 0.02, 3.49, 3.32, 3.22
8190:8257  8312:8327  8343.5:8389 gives -0.05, 3.43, 3.32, 3.04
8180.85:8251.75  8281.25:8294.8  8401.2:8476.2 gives 0.03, 3.42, 3.29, 3.31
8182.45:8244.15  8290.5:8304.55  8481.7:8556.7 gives 0.10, 3.4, 3.08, 3.31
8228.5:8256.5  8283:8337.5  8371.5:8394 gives 0.08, 3.49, 3.22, 3.42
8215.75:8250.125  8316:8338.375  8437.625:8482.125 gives 0.07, 3.49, 3.23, 3.36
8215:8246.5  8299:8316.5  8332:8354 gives -0.08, 3.49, 3.14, 2.67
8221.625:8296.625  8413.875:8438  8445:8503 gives 0.04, 3.42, 3.24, 3.35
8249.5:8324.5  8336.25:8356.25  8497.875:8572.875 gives 0.25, 3.32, 2.65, 3.32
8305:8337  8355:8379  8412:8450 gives 0.04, 3.24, 3.13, 3.28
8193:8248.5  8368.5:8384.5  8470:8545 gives 0.01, 3.44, 3.34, 3.3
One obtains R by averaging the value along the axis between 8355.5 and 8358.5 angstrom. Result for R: 3.02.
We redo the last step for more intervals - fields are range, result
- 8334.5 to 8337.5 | 3.04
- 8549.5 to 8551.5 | 3.42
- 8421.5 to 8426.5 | 3.29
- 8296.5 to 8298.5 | 3.15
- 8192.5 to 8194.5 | 3.18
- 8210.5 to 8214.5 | 3.54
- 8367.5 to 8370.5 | 3.06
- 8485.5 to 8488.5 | 3.44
